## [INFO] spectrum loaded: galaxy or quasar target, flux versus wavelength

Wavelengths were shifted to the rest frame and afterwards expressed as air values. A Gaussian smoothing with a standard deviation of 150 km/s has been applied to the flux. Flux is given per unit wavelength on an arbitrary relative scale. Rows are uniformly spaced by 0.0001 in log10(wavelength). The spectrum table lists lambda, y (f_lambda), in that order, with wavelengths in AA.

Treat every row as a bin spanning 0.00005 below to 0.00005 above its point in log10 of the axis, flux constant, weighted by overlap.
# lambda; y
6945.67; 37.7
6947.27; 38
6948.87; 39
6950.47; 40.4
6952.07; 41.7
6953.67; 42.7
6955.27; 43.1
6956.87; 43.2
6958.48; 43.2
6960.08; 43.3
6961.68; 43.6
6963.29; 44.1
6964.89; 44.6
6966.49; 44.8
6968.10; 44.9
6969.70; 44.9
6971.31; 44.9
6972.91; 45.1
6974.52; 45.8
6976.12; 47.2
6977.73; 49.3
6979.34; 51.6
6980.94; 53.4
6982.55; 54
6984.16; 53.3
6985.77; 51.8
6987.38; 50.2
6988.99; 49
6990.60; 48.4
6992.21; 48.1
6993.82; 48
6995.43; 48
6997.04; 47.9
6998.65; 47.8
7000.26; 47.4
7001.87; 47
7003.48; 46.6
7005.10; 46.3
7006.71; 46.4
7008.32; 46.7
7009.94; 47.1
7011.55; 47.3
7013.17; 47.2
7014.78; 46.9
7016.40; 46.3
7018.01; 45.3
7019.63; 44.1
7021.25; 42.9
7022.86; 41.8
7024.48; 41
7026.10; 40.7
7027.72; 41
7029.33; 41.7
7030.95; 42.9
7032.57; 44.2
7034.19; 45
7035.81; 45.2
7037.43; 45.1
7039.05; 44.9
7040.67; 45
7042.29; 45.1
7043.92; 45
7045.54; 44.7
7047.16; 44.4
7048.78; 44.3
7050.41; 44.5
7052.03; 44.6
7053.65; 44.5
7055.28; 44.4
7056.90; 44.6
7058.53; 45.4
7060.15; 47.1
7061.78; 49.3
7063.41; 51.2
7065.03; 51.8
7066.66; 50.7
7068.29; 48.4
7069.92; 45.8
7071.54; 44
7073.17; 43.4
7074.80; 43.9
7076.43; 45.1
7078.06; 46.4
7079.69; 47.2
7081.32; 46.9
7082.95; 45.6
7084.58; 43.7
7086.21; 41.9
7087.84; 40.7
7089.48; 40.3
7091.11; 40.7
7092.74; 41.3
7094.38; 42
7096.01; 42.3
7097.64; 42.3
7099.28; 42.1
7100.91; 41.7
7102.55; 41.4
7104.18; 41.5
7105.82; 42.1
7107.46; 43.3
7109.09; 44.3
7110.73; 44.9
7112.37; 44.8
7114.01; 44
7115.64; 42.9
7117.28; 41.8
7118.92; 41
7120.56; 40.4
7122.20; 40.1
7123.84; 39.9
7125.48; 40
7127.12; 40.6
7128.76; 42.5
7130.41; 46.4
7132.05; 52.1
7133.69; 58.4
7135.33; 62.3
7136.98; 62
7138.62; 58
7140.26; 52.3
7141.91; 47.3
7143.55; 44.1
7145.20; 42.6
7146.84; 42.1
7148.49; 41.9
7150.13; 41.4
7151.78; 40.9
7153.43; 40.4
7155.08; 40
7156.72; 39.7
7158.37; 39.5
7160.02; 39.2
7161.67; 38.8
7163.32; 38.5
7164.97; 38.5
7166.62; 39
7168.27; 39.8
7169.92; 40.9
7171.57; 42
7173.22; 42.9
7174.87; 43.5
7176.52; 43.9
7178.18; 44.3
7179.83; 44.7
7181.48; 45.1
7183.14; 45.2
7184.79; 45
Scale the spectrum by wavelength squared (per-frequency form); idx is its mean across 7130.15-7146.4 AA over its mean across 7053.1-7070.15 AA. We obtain 1.1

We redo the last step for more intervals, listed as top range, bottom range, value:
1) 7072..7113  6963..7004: 0.93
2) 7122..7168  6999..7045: 1.03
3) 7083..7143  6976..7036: 0.99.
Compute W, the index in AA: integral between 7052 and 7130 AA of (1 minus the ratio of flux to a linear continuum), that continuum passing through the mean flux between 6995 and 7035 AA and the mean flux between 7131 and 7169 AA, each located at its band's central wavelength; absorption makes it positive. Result 2.3 AA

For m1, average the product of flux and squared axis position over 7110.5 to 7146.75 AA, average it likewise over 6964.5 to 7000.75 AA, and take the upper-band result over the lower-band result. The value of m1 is 1.01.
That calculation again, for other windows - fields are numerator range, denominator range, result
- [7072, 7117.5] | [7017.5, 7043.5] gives 1.01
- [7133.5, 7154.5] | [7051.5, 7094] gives 1.09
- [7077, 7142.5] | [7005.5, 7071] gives 1.01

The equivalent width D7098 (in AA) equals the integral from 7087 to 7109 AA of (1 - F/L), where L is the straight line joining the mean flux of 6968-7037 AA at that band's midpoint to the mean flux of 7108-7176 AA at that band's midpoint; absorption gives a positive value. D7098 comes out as 1.5 AA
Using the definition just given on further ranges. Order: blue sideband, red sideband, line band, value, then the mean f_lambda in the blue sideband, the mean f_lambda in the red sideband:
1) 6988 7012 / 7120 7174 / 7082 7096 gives 1.0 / 47.5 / 44.1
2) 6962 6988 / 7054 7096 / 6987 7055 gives 1.9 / 48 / 45.2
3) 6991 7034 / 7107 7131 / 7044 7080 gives -1.7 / 45.4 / 42.4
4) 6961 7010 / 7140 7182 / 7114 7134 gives -0.2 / 47.7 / 41.9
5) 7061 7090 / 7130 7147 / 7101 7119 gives 2.3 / 46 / 52.1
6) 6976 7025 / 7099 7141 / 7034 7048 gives 0.6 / 47.7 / 45.8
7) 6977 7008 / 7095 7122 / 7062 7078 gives -0.9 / 49.1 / 42.5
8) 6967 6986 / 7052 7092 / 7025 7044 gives 1.2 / 48.7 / 45.5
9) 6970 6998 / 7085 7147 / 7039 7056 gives 0.8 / 49.1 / 44.7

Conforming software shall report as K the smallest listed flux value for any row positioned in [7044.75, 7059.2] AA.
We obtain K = 44.3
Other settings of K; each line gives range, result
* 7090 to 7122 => 40.4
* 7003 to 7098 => 40.3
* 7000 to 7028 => 40.7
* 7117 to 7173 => 38.5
